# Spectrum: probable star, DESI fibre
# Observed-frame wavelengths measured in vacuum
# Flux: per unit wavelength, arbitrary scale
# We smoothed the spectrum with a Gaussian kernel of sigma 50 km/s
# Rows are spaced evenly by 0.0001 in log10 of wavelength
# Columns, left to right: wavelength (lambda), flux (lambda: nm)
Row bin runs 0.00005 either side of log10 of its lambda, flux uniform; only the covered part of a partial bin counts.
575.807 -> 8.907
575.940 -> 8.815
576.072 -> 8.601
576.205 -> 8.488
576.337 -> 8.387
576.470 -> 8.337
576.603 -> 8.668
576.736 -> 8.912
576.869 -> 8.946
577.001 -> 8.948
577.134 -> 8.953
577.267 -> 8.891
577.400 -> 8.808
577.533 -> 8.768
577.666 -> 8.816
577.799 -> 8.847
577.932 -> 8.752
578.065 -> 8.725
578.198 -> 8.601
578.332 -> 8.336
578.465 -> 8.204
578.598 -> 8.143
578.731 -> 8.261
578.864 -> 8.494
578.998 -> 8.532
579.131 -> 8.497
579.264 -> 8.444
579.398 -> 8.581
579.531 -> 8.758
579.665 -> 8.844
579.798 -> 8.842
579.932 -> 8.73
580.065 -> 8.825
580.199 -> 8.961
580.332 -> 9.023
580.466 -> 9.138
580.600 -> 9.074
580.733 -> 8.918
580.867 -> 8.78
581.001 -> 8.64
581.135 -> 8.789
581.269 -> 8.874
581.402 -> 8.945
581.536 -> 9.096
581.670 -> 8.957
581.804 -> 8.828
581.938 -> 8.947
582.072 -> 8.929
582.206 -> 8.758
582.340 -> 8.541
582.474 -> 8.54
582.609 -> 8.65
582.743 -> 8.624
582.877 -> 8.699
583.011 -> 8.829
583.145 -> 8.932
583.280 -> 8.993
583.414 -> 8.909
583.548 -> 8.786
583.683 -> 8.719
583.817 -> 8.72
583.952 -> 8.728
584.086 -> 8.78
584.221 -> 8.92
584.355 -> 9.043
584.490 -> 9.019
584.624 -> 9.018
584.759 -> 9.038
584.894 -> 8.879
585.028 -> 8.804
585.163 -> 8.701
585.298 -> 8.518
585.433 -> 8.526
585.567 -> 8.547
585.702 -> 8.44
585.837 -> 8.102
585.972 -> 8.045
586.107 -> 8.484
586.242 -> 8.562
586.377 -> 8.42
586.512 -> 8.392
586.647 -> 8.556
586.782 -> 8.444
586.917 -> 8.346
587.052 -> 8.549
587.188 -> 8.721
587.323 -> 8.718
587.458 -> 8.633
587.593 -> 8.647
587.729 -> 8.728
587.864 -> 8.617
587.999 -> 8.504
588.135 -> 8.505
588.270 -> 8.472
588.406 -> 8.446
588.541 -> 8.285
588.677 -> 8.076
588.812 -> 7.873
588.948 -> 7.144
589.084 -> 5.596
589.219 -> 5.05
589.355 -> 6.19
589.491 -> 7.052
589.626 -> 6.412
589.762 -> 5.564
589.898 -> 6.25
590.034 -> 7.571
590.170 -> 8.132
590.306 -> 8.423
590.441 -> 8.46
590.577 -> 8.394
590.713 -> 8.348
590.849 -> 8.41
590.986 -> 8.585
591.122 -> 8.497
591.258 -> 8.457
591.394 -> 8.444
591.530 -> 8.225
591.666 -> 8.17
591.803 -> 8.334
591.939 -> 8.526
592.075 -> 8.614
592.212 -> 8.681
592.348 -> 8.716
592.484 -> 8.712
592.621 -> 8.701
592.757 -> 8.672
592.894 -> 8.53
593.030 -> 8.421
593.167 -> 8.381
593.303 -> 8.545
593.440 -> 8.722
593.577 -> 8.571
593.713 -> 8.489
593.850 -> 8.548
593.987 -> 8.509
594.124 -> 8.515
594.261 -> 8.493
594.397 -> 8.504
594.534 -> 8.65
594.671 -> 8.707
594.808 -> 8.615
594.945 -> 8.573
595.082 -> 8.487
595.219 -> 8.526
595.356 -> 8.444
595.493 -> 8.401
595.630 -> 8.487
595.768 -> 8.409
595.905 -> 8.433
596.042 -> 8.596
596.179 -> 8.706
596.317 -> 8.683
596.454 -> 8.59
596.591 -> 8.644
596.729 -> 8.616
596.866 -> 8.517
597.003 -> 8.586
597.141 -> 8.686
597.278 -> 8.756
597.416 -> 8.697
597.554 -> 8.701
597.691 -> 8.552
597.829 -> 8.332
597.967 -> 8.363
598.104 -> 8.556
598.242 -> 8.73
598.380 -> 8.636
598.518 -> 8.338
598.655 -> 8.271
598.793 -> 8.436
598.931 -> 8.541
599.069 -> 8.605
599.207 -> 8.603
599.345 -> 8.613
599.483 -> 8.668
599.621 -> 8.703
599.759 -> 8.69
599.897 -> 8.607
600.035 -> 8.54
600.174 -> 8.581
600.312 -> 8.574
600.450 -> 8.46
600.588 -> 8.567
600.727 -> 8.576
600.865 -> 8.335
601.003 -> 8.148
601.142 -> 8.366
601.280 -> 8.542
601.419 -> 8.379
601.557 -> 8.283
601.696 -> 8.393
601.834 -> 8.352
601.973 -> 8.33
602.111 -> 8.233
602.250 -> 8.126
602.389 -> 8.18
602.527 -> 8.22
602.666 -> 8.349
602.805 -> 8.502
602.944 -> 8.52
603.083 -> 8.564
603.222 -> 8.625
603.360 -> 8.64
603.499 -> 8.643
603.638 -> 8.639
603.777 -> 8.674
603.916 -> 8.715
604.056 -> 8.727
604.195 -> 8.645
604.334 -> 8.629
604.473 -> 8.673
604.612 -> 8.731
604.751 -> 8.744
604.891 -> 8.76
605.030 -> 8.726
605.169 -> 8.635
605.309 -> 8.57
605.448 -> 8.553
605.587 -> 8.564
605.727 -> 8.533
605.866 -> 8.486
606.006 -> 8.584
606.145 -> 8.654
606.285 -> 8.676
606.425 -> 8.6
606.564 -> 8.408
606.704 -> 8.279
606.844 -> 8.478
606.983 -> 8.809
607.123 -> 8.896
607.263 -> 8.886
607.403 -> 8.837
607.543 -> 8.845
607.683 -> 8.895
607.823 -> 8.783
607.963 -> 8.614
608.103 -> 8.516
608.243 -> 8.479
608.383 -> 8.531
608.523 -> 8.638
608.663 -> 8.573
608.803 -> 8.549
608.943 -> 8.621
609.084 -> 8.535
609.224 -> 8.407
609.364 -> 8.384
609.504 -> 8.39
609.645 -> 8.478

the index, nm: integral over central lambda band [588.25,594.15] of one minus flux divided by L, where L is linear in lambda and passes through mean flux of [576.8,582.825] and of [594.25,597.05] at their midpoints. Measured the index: 0.41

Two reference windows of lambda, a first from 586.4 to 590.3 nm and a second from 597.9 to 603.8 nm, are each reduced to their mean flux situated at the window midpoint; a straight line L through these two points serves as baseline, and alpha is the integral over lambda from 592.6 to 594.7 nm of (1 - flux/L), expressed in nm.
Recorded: -0.12 nm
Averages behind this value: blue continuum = 7.78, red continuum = 8.48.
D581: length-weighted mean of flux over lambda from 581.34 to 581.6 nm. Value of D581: 9.02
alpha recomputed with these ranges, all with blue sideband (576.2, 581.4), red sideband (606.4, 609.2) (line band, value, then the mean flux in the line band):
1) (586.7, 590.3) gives 0.40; 7.73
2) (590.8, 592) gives 0.04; 8.4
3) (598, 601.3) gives 0.05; 8.53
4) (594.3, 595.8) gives 0.02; 8.53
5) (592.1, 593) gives 0.00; 8.66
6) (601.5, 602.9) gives 0.06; 8.3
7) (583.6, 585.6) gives -0.02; 8.8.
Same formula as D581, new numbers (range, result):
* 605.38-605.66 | 8.55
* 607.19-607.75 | 8.86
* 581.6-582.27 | 8.88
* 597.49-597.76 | 8.64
